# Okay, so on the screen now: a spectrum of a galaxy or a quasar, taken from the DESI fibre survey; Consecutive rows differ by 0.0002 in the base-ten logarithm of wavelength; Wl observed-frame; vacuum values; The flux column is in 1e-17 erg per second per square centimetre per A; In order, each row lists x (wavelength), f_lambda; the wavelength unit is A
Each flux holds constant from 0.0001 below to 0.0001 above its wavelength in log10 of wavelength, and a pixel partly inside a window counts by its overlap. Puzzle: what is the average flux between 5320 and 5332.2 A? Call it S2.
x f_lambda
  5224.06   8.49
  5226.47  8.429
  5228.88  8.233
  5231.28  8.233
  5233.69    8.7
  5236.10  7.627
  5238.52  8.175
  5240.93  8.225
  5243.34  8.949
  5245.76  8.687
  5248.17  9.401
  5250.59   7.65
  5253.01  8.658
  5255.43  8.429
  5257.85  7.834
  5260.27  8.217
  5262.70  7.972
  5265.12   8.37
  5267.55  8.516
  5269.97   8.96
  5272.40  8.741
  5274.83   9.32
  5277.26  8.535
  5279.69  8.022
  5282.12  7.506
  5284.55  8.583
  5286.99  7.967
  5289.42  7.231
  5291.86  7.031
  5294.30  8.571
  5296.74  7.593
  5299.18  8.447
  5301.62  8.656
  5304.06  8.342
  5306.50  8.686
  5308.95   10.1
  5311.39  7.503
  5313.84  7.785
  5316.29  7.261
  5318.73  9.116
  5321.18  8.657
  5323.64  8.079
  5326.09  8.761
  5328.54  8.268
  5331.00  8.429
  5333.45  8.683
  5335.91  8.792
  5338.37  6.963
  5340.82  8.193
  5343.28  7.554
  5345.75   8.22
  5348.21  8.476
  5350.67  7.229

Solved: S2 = 8.43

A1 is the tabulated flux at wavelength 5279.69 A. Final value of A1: 8.022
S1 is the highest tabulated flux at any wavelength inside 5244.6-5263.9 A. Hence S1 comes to 9.401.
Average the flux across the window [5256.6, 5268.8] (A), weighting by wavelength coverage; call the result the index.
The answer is 8.19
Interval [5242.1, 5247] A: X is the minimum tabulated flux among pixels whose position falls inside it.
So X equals 8.687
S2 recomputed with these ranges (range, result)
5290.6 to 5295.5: 7.78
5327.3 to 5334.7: 8.46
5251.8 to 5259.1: 8.31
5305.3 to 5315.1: 8.51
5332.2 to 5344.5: 8.04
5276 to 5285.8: 8.17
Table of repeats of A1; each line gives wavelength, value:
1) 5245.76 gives 8.687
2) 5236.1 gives 7.627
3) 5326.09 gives 8.761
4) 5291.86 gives 7.031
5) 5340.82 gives 8.193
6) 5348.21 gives 8.476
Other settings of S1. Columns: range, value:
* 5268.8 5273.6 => 8.96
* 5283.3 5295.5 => 8.583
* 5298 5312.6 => 10.1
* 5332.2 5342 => 8.792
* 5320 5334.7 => 8.761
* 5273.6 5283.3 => 9.32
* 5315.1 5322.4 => 9.116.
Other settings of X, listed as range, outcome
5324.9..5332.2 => 8.268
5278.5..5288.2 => 7.506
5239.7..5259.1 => 7.65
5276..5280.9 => 8.022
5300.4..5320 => 7.261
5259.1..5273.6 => 7.972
